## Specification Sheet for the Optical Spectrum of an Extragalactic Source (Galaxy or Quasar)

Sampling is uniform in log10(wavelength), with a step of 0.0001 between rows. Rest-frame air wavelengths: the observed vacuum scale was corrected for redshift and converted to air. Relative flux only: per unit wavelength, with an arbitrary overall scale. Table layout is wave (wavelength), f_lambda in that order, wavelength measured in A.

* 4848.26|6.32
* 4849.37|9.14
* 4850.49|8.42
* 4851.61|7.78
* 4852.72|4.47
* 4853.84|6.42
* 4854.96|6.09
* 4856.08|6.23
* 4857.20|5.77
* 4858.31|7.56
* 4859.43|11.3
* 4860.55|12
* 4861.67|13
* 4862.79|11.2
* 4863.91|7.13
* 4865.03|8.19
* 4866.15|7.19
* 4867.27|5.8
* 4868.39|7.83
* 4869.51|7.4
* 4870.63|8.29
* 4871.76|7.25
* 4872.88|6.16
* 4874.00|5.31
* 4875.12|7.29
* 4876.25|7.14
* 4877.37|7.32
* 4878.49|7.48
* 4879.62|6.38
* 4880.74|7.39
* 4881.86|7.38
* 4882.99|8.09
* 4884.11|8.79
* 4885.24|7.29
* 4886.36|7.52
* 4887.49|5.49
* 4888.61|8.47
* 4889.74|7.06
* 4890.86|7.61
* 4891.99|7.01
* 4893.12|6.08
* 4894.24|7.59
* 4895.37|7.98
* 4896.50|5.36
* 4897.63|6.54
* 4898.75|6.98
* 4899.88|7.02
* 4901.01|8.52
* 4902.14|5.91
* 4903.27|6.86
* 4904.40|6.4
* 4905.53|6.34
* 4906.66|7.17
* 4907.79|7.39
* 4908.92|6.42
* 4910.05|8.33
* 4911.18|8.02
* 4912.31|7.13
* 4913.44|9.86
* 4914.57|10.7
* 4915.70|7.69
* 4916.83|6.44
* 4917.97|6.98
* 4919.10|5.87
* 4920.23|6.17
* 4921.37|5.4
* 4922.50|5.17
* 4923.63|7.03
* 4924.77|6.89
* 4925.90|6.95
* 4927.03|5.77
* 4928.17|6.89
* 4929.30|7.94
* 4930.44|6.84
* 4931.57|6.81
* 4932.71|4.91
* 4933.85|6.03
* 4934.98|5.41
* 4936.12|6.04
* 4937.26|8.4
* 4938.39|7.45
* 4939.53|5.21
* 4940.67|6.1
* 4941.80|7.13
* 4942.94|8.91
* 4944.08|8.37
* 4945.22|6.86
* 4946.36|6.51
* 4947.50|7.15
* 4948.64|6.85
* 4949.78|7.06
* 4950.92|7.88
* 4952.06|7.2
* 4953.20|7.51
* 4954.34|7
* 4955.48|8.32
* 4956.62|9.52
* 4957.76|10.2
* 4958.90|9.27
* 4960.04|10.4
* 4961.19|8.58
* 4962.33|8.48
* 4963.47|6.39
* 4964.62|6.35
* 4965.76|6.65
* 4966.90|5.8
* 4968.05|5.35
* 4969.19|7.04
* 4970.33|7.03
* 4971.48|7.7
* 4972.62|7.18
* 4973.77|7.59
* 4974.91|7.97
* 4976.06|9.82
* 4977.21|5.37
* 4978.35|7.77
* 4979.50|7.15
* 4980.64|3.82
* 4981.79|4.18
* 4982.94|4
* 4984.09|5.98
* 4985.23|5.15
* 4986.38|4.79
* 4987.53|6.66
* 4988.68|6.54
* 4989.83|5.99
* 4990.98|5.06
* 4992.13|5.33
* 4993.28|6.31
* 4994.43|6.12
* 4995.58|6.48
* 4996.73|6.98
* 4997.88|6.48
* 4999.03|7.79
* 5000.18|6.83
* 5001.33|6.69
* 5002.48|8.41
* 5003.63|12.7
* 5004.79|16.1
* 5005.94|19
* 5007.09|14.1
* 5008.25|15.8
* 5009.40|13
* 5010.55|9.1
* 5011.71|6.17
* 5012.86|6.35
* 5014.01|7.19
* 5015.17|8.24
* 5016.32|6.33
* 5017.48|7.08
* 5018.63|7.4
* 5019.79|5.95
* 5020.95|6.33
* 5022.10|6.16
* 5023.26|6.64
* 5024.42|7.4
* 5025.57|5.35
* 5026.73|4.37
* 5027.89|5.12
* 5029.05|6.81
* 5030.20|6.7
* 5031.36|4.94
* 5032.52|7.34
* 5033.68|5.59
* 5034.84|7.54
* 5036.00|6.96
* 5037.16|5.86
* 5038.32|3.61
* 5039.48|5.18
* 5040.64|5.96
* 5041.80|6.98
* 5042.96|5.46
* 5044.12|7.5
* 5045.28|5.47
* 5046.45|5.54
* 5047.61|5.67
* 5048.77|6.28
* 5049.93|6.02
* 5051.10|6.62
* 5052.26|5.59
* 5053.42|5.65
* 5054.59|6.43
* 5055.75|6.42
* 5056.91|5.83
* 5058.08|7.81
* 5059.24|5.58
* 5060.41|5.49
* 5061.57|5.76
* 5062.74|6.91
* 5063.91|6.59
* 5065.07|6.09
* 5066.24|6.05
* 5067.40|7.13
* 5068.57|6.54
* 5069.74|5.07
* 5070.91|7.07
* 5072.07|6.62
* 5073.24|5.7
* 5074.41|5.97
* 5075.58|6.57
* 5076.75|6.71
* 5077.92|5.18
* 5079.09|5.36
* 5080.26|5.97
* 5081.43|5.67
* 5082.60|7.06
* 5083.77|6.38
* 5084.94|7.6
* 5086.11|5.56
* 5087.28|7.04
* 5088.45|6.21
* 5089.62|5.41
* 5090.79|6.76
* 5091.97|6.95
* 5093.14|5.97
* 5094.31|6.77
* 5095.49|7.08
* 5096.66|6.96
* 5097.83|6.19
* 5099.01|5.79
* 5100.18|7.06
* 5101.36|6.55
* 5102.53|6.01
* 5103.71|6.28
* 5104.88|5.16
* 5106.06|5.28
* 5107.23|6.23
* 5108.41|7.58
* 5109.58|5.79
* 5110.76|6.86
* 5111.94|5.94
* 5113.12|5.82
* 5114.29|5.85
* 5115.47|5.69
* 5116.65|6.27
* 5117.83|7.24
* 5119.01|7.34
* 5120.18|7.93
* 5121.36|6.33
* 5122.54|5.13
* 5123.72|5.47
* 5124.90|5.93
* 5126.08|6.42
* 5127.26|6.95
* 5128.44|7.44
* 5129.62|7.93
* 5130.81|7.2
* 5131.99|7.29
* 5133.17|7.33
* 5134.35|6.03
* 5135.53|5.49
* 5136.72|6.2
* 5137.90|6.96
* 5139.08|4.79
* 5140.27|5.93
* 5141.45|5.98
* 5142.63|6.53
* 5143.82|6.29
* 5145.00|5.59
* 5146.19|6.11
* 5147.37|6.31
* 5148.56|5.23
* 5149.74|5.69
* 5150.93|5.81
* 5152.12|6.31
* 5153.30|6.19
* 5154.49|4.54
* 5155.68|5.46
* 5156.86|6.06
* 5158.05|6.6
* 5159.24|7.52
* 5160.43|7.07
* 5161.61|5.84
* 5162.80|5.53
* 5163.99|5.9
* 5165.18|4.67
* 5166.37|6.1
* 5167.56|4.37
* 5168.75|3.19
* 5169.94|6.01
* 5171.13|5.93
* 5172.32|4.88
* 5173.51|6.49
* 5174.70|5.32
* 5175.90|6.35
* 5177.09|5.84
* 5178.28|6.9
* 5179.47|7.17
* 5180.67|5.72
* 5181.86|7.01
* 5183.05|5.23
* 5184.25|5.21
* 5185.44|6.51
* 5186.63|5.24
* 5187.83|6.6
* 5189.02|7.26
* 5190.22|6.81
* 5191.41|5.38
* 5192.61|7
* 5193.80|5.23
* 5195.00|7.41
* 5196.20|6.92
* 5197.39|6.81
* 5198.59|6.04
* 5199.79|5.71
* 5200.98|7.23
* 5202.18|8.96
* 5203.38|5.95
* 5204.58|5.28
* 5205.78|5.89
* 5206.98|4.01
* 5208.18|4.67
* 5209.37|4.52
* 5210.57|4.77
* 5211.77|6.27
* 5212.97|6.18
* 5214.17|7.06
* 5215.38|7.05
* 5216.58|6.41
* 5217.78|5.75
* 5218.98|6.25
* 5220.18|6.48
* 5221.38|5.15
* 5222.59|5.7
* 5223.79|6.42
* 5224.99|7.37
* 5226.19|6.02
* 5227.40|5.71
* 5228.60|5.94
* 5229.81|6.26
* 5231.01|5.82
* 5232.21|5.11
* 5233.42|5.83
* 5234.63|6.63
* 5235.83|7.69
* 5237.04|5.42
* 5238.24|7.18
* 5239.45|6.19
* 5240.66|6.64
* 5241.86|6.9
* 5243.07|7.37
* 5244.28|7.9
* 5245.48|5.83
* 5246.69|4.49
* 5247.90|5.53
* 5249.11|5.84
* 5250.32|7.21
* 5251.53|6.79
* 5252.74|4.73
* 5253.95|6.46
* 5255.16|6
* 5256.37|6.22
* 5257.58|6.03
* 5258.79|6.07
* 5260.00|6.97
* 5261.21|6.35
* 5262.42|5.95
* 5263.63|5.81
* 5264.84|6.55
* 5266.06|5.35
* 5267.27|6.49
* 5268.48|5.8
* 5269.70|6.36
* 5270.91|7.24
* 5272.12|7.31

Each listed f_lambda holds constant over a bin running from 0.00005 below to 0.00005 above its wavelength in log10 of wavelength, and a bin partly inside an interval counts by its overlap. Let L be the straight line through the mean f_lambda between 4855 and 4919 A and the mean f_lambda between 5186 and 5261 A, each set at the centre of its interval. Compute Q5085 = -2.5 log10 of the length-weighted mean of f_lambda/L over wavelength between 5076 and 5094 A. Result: 0.08 mag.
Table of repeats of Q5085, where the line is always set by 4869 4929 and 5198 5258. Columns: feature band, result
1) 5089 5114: 0.035 mag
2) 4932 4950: 0.033 mag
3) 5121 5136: -0.020 mag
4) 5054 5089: 0.053 mag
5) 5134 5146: 0.073 mag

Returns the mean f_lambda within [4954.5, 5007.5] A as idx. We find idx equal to 7.62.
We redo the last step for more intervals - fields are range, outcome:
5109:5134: 6.57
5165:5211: 5.93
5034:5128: 6.24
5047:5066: 6.17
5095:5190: 6.15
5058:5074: 6.26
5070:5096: 6.33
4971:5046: 7.19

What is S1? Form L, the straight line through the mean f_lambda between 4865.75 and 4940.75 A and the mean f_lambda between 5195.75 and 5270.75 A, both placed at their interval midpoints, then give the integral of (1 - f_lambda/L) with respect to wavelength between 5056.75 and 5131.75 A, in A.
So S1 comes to 1.7 A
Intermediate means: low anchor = 6.99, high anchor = 6.17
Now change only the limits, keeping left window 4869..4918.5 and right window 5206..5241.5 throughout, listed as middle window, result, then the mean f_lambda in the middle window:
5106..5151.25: 0.4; 6.33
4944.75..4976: -2.5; 7.59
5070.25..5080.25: 0.7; 6.13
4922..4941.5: 1.8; 6.48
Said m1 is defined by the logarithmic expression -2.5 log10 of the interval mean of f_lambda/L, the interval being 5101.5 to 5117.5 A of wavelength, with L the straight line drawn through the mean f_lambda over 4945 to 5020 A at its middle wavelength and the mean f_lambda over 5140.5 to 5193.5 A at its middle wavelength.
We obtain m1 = 0.07 mag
